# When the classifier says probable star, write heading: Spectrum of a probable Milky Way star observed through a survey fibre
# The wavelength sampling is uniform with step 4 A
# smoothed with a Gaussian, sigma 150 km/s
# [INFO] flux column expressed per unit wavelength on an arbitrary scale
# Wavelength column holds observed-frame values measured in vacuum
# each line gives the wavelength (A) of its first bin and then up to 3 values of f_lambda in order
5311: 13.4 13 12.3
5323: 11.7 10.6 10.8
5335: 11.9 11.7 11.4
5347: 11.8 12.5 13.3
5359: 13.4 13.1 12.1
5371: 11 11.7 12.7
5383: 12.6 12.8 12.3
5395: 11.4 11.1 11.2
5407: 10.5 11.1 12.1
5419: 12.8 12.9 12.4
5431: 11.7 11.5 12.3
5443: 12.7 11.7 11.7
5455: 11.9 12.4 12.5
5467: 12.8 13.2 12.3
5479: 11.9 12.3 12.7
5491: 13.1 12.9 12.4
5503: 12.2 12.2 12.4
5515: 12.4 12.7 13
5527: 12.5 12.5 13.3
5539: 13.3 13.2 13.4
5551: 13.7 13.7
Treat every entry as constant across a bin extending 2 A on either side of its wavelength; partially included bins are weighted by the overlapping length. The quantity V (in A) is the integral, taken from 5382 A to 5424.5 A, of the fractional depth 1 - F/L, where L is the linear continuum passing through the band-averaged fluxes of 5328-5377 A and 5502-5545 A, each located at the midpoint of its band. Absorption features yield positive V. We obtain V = 1.3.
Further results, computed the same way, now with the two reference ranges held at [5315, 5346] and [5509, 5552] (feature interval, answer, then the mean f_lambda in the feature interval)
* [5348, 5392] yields -2.35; 12.5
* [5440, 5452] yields 0.27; 12.1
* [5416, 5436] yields -0.10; 12.3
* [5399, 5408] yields 0.85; 10.9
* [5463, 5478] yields -0.18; 12.7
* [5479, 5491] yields 0.12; 12.5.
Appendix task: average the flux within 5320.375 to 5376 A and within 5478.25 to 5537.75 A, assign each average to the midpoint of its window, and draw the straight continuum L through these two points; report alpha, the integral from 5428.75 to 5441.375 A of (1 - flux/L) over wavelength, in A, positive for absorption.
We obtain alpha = 0.4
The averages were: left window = 11.9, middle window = 11.9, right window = 12.6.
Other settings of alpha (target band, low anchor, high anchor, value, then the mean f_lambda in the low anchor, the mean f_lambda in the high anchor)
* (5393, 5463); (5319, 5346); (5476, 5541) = 1.2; 11.4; 12.6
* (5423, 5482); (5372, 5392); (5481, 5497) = 1.8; 12.4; 12.8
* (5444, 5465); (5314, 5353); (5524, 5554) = 0.8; 11.7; 13.1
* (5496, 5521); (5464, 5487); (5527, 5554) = 0.9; 12.5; 13.2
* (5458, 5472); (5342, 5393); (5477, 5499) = -0.2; 12.4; 12.6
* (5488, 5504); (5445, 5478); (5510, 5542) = -0.2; 12.3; 12.8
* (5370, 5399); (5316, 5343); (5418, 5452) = -0.4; 11.5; 12.2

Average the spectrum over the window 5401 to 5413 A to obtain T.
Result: 10.9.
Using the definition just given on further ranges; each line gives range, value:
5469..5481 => 12.5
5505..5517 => 12.3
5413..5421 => 12.4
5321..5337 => 11.2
